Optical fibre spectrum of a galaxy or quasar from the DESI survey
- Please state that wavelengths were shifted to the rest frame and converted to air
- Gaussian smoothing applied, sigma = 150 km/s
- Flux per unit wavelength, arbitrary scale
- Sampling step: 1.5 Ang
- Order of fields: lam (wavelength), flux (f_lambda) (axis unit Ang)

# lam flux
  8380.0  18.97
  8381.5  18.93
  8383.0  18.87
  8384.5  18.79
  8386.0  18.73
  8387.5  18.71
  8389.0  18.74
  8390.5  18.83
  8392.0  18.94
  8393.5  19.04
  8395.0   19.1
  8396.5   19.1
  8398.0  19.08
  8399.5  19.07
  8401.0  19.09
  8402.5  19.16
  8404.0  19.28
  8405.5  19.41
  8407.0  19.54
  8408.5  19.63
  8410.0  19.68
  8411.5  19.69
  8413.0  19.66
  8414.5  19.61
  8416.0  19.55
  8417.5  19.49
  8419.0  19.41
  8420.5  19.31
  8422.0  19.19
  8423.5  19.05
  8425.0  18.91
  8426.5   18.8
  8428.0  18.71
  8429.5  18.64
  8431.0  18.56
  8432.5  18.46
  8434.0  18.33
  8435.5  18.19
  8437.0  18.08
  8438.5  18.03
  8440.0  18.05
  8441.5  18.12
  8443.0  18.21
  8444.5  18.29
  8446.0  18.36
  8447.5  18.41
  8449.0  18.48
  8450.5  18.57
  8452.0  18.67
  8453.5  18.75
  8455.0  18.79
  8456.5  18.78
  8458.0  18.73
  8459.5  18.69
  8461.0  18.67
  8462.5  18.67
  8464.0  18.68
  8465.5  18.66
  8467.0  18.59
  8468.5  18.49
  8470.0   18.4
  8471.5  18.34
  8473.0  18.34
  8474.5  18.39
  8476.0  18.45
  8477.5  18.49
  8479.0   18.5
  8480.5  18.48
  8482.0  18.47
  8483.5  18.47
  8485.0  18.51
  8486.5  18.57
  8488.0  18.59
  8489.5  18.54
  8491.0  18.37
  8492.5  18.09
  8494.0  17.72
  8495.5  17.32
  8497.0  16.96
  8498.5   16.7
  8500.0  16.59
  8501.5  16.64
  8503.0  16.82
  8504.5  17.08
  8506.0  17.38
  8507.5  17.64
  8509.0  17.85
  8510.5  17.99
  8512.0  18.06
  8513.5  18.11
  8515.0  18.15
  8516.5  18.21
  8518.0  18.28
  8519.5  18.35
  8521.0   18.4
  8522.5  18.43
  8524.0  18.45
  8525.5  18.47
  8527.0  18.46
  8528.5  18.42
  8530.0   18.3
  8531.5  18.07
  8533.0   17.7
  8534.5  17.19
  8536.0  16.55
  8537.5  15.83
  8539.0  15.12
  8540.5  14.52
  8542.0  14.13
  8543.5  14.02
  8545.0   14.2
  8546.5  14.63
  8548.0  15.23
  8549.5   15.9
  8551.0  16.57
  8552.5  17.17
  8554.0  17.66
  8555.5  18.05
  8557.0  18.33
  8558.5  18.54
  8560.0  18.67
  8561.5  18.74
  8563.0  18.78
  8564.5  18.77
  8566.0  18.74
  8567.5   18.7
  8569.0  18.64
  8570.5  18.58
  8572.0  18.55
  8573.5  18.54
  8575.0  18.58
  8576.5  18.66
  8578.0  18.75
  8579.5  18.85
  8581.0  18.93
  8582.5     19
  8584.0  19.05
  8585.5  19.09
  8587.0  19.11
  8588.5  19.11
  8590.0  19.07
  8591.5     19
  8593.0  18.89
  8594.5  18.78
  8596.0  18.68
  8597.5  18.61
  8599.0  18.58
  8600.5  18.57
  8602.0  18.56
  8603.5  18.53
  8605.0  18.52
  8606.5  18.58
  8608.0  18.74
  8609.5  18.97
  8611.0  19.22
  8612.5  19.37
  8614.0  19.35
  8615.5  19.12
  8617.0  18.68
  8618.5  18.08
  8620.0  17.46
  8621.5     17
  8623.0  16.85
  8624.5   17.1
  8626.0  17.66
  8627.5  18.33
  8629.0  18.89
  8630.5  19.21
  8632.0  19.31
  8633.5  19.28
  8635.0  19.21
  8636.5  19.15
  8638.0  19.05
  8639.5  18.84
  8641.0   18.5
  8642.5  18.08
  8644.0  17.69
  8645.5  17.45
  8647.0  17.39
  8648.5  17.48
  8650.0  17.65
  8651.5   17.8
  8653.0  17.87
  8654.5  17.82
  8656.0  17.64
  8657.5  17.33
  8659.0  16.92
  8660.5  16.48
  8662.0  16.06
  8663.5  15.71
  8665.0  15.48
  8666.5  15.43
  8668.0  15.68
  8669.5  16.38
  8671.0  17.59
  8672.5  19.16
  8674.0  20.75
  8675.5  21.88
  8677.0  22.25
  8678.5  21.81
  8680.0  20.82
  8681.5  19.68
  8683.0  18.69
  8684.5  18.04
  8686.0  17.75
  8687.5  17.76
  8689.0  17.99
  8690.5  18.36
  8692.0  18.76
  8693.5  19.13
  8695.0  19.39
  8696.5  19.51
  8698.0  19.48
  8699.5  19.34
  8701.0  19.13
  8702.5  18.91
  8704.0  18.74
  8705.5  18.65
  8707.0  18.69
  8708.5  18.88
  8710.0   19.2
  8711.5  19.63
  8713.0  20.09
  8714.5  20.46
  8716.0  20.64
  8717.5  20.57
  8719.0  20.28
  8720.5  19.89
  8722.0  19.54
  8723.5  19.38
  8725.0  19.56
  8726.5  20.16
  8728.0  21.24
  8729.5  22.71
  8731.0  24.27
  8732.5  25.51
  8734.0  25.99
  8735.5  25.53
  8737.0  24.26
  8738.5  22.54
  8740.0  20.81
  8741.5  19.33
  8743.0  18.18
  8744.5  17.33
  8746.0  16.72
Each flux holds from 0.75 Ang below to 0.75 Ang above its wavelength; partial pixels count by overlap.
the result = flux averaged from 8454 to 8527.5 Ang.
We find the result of 18.2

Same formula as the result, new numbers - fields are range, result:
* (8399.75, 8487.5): 18.8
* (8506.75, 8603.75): 17.9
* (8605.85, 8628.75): 18.3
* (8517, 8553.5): 16.8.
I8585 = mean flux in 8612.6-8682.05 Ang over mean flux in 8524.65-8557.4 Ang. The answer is 1.1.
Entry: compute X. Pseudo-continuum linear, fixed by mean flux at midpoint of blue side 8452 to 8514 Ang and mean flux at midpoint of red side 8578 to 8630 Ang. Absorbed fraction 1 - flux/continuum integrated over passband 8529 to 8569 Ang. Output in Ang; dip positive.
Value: 3.1 Ang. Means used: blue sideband 18.1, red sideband 18.6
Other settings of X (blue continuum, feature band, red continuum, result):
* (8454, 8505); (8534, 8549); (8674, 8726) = 2.8 Ang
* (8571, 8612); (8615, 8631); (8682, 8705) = 0.7 Ang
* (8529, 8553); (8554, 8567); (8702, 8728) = -1.7 Ang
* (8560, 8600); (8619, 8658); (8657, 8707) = 1.1 Ang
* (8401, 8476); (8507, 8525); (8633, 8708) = 0.5 Ang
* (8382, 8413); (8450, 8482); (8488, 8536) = -0.4 Ang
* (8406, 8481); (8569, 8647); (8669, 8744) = 4.0 Ang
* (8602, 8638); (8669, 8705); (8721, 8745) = 2.0 Ang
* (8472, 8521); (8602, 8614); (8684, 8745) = 0.1 Ang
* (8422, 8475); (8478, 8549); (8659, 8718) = 4.6 Ang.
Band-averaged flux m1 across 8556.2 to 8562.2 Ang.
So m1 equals 18.6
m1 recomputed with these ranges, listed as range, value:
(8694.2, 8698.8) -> 19.5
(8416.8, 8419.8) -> 19.4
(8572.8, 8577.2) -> 18.6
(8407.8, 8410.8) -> 19.7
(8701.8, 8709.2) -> 18.8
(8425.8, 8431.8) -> 18.7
